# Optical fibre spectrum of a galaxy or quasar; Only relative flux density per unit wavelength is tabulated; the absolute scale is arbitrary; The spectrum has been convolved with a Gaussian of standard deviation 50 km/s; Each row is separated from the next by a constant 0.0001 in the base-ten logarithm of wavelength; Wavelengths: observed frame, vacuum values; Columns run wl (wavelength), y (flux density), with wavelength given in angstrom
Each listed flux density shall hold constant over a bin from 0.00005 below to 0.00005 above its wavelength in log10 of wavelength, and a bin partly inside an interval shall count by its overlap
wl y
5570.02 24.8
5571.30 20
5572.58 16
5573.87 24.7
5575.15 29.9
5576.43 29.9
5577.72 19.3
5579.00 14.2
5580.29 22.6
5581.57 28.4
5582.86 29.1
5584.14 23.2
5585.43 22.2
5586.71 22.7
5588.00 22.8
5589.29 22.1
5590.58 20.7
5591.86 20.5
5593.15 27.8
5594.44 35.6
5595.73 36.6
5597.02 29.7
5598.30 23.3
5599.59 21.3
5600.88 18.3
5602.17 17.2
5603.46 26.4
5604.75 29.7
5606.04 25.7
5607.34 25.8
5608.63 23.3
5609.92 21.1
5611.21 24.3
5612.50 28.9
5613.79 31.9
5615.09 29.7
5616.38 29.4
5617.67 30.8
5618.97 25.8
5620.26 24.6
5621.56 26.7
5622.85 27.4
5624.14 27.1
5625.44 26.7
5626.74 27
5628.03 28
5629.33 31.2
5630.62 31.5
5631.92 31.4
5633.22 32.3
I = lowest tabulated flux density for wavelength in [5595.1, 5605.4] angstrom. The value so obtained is 17.2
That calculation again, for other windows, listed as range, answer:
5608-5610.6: 21.1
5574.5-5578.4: 19.3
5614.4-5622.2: 24.6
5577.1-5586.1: 14.2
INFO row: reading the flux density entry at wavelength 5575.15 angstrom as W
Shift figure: 29.9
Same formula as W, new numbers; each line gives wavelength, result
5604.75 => 29.7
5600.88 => 18.3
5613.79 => 31.9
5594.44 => 35.6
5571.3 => 20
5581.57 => 28.4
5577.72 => 19.3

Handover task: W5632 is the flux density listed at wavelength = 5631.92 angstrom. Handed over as 31.4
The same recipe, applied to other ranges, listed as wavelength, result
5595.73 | 36.6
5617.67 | 30.8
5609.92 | 21.1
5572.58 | 16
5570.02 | 24.8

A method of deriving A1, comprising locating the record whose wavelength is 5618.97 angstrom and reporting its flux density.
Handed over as 25.8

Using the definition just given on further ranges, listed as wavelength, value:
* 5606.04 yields 25.7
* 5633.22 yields 32.3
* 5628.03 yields 28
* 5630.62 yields 31.5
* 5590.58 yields 20.7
